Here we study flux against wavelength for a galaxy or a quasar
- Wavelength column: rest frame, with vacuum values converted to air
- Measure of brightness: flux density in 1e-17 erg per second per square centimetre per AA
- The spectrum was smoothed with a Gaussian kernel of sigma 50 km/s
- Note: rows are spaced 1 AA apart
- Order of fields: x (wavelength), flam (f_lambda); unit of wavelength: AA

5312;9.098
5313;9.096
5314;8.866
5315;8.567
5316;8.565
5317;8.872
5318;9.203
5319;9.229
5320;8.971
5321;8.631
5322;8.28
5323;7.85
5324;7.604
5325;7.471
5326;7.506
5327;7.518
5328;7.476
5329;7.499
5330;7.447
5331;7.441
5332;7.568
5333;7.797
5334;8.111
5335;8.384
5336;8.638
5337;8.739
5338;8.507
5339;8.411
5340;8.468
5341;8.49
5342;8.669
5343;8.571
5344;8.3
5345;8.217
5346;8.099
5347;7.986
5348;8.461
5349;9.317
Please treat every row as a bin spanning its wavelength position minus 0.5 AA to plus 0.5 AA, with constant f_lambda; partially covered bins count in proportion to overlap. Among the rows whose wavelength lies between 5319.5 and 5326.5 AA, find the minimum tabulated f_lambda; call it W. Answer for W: 7.471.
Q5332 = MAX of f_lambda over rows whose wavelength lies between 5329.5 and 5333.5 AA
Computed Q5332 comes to 7.797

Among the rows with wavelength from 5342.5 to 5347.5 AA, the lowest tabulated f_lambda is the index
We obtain 7.986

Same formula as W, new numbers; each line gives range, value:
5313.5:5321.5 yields 8.565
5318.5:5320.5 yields 8.971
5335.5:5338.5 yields 8.507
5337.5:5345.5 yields 8.217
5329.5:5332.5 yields 7.441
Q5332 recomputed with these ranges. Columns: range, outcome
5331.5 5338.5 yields 8.739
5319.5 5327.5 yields 8.971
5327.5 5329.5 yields 7.499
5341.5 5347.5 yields 8.669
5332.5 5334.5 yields 8.111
